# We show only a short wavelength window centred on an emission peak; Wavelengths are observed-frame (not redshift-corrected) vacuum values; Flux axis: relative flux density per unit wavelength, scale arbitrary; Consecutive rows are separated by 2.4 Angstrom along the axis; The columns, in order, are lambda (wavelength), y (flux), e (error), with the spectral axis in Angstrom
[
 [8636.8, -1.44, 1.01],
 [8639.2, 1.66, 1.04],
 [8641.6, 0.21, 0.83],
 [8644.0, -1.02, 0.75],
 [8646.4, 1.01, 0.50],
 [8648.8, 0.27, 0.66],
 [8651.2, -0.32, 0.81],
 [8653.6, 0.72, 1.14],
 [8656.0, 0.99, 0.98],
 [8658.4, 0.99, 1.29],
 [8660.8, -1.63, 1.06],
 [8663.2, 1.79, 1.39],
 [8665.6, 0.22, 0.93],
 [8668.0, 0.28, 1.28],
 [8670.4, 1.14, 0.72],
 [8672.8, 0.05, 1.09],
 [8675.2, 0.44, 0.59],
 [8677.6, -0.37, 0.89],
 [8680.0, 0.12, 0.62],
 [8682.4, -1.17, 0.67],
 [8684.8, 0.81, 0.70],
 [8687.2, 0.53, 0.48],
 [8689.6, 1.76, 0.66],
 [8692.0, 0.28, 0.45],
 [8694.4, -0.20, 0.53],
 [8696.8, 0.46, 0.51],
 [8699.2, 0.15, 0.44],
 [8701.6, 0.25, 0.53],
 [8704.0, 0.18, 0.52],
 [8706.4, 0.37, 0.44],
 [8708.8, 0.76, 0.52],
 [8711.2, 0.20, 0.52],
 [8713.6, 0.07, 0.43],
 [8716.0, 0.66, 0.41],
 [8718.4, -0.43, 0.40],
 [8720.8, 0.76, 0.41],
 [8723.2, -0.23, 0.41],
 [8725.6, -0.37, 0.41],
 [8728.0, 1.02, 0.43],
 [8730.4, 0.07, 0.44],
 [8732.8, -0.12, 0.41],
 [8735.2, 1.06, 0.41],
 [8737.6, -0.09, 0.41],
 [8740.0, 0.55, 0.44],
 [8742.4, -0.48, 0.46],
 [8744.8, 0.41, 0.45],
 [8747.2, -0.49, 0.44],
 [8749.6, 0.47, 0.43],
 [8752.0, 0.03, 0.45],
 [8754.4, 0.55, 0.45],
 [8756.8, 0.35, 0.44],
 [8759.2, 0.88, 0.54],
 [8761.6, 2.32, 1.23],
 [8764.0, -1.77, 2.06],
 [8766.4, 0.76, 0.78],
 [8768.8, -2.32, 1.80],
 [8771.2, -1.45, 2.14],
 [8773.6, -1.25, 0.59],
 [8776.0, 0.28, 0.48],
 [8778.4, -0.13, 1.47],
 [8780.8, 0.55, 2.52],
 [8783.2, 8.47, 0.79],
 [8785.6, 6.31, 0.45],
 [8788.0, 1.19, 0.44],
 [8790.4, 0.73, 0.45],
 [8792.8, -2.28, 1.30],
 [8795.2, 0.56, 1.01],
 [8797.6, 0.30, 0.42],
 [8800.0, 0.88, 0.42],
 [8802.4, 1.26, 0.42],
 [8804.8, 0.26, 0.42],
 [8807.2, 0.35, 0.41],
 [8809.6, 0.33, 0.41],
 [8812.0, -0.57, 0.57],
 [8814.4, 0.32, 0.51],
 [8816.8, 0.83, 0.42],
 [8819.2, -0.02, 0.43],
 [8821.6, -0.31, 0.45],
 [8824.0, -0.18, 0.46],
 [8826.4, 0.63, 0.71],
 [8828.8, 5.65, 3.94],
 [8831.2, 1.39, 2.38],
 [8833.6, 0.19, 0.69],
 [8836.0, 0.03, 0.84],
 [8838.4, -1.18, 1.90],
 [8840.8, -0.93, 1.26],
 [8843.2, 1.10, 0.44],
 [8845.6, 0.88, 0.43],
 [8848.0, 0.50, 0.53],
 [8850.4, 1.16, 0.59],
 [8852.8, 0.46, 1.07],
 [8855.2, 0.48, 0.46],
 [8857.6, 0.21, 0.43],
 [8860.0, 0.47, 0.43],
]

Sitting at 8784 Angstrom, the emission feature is H-beta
